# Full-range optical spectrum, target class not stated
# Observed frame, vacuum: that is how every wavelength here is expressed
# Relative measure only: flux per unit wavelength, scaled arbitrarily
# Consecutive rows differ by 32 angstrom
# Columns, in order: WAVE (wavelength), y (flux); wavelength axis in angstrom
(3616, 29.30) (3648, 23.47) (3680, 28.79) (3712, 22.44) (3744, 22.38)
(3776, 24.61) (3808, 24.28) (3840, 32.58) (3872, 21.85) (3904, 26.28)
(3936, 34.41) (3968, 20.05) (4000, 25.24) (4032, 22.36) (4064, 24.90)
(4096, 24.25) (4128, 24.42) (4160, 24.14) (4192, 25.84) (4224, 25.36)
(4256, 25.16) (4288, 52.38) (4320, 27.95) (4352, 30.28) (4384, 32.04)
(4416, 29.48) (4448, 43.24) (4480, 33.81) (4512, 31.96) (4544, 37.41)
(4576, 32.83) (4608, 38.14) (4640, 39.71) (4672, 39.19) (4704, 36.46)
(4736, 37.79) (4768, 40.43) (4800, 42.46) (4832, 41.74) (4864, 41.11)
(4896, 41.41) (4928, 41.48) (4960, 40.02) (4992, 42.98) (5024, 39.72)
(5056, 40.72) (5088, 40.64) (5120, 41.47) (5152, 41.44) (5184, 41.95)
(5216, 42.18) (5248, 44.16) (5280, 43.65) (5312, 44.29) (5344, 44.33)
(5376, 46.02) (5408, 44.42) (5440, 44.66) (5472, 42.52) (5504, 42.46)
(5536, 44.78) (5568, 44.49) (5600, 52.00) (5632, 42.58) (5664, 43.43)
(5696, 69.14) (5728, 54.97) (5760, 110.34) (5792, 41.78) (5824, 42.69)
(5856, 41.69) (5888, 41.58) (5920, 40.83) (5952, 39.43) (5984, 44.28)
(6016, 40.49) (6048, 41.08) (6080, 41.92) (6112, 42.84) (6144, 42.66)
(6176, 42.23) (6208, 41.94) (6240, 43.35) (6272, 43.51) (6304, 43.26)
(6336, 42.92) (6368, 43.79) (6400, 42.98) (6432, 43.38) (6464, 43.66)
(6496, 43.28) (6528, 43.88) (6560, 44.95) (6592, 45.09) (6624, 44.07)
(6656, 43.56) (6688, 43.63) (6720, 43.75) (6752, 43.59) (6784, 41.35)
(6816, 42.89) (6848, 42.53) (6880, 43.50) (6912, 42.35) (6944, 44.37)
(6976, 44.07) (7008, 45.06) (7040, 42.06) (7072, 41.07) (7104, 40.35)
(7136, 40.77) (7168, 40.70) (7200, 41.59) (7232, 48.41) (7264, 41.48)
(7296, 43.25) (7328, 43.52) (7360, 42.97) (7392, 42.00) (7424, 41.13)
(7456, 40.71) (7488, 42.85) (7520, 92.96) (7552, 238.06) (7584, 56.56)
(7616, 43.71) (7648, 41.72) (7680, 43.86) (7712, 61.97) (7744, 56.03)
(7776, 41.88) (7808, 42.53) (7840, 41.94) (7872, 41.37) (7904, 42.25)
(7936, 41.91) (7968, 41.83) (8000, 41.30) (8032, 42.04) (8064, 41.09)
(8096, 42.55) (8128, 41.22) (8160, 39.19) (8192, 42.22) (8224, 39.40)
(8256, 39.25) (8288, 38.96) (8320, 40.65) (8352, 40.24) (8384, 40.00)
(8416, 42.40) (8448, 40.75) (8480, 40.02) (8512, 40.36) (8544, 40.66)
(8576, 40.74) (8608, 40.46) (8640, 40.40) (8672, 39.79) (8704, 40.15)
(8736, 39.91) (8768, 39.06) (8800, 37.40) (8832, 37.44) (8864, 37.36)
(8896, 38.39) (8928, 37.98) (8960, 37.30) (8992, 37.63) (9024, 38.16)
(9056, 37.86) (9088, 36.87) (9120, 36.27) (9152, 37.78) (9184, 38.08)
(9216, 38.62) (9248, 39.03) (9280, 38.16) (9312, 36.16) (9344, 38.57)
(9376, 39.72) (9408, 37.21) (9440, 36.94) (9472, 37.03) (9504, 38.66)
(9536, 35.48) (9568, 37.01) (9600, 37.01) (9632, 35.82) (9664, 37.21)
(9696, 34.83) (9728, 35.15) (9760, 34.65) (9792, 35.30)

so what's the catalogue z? 0.15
